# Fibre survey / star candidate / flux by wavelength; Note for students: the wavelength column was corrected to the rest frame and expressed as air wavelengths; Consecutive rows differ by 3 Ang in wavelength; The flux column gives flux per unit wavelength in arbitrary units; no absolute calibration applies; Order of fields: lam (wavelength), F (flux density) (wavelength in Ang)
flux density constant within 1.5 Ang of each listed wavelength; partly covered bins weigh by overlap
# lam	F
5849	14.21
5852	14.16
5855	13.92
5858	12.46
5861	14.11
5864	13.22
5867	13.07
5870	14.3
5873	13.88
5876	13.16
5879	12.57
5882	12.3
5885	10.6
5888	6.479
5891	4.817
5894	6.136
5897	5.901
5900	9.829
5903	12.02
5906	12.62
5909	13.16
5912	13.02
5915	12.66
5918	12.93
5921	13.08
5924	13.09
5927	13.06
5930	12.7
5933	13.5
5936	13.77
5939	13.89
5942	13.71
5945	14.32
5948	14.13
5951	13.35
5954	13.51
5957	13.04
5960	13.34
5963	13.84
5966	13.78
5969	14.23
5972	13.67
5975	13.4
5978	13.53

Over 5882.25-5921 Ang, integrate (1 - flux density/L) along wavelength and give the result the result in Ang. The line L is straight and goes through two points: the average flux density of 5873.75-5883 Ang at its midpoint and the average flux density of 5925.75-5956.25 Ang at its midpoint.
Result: 8.6 Ang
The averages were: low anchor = 12.8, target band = 10.2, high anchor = 13.6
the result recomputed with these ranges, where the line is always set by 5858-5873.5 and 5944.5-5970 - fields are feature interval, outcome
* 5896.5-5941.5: 3.7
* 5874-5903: 9.1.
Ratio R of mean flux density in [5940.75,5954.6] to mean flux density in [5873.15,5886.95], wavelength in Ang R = 1.14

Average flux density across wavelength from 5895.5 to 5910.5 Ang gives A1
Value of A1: 10.7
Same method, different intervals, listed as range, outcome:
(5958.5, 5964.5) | 13.6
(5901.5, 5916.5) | 12.7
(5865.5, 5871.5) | 13.7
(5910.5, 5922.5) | 12.9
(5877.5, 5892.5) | 9.35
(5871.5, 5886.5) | 12.5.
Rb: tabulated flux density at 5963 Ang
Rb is 13.84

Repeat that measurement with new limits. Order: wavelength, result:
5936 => 13.77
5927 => 13.06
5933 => 13.5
